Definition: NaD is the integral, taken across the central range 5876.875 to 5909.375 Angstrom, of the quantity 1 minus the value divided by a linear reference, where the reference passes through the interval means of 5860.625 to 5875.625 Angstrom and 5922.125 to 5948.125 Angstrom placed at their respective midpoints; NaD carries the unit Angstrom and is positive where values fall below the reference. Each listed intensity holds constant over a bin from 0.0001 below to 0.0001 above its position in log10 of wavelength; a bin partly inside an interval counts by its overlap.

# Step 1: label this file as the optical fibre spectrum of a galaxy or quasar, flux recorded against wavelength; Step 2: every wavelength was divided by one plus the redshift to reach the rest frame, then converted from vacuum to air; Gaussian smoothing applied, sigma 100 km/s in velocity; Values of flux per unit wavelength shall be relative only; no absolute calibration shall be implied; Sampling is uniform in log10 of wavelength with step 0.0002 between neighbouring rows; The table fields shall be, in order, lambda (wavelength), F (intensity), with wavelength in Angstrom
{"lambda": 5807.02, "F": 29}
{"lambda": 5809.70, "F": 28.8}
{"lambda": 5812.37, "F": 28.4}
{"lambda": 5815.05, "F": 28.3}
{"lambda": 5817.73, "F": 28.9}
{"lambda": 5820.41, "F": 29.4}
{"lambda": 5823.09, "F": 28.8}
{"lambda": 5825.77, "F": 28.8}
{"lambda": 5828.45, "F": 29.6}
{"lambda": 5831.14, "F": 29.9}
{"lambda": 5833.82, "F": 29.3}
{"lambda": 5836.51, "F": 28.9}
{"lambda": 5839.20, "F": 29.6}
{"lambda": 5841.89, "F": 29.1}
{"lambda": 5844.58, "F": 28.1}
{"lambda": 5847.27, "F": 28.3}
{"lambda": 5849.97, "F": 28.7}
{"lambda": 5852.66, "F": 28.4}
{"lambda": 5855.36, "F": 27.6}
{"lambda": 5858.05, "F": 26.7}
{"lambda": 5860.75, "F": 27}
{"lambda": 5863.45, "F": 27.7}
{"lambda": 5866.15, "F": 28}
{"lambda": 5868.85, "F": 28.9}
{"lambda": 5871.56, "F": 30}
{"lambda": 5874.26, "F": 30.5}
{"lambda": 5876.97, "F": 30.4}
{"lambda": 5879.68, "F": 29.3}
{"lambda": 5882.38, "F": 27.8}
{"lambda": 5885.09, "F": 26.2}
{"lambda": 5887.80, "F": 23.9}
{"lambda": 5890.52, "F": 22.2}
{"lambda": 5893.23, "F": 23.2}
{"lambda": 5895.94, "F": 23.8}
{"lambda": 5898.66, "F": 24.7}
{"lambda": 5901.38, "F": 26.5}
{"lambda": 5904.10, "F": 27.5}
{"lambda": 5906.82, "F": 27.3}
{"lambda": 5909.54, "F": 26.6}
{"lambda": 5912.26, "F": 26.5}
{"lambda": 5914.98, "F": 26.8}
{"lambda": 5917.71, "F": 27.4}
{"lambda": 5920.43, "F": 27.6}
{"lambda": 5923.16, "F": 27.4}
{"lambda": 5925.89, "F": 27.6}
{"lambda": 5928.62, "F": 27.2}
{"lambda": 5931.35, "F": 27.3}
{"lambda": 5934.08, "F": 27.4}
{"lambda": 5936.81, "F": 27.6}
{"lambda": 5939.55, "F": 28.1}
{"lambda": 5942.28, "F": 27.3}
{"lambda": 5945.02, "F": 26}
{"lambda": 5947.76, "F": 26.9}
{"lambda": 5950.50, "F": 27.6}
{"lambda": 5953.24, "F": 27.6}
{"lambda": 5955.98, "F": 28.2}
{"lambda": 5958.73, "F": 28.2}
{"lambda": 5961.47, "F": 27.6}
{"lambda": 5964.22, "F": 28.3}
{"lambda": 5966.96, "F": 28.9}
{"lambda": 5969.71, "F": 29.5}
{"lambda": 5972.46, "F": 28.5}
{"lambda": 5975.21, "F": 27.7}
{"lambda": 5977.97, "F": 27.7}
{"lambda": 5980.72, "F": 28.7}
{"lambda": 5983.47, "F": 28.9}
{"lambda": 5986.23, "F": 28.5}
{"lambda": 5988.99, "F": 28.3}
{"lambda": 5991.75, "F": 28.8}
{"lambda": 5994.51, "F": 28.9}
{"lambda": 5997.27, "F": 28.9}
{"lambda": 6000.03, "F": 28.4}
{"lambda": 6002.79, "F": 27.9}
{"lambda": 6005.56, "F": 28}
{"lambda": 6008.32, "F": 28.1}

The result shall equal 2.7 Angstrom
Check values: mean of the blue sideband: 28.8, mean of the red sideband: 27.3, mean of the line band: 25.9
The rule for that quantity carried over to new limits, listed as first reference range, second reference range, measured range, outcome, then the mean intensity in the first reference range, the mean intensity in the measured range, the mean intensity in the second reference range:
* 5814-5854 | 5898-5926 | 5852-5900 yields 1.5 Angstrom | 28.9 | 27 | 26.9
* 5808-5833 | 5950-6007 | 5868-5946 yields 4.5 Angstrom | 29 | 27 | 28.4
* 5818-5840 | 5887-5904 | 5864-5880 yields -2.1 Angstrom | 29.3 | 29.4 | 24.3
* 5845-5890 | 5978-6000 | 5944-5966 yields 0.7 Angstrom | 28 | 27.6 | 28.6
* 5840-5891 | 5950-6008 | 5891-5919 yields 2.2 Angstrom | 27.9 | 25.9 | 28.3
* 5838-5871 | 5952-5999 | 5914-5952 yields 1.4 Angstrom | 28.2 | 27.3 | 28.4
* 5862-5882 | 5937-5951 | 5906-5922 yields 0.6 Angstrom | 29.2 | 27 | 27.2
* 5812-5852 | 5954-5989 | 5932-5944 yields 0.4 Angstrom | 28.9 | 27.5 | 28.4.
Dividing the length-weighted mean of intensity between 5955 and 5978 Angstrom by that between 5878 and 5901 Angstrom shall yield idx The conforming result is 1.12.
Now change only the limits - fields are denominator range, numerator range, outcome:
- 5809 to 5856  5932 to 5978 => 0.96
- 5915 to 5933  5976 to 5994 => 1.04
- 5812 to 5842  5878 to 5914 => 0.89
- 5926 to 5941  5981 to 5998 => 1.04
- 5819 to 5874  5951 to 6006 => 0.99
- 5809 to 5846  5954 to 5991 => 0.98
